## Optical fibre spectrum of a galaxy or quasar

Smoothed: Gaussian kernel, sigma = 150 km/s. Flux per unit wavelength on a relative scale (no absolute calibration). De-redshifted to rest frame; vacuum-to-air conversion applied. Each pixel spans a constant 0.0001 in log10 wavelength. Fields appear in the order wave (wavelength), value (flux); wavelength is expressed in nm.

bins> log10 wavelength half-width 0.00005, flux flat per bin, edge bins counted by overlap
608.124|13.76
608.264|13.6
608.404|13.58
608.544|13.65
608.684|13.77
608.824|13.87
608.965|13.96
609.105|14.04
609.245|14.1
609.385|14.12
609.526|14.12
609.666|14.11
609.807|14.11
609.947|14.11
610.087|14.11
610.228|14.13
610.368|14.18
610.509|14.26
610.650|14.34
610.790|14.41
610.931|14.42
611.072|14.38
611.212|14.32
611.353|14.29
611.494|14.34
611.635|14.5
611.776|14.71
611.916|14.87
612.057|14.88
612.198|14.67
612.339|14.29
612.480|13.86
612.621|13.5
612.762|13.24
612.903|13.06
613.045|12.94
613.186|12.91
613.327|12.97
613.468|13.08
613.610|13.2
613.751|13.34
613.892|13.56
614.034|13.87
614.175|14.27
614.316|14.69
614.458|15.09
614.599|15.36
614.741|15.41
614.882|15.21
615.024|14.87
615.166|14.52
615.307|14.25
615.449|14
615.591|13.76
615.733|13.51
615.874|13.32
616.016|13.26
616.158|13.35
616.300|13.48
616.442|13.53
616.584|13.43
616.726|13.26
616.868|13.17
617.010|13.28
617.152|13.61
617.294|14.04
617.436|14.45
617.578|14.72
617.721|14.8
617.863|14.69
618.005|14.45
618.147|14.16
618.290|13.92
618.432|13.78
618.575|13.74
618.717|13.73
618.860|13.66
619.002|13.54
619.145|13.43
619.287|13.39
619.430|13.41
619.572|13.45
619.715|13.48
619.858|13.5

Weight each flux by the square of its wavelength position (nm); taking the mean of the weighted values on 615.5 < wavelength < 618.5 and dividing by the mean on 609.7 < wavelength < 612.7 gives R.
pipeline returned 1.0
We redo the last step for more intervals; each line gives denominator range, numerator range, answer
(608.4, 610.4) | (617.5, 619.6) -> 1.02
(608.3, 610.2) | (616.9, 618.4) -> 1.04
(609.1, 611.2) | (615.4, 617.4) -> 0.97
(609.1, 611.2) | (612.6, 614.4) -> 0.96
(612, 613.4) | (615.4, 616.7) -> 1.00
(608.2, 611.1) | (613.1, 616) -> 1.01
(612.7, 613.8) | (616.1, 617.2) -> 1.03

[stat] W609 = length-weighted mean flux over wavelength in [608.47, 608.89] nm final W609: 13.8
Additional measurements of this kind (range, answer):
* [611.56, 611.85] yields 14.6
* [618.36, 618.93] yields 13.7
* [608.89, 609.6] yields 14.1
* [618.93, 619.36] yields 13.5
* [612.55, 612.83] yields 13.4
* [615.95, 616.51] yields 13.4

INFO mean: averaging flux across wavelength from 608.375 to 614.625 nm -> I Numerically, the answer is 14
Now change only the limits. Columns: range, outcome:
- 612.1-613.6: 13.5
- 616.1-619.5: 13.8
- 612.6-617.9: 13.9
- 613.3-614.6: 13.9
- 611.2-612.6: 14.4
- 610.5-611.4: 14.4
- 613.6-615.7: 14.4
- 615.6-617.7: 13.6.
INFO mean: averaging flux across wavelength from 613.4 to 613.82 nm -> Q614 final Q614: 13.2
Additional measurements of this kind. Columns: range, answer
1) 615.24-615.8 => 13.9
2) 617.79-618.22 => 14.4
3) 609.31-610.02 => 14.1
